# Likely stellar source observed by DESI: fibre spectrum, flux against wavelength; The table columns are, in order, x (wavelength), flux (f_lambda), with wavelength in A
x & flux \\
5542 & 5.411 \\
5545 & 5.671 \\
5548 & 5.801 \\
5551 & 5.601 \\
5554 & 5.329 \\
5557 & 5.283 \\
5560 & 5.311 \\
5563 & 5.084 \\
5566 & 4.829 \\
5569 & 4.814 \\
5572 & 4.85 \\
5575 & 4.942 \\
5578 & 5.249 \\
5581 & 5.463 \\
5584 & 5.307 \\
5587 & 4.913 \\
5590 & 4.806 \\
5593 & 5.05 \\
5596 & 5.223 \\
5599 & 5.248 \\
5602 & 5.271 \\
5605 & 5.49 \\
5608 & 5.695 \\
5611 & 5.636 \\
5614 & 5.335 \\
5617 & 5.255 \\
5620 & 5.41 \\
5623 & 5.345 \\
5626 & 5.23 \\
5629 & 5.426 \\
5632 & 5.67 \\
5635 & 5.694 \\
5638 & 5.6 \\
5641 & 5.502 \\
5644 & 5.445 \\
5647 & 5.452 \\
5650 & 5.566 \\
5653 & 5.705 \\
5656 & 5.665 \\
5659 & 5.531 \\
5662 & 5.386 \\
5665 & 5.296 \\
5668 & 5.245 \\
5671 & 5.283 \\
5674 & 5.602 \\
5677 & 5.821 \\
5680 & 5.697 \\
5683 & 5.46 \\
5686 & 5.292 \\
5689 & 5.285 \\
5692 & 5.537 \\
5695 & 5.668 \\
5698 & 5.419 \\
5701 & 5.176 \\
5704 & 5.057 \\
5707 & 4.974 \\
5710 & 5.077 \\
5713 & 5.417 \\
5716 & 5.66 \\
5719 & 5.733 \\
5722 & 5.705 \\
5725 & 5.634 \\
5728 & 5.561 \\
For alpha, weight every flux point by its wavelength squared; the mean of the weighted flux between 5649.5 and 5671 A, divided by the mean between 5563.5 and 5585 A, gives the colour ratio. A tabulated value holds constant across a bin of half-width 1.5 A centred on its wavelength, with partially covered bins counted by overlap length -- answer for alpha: 1.1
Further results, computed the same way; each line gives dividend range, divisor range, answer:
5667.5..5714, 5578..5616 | 1.05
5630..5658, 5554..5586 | 1.12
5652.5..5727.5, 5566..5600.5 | 1.12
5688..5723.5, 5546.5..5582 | 1.09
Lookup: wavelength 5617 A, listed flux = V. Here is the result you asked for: 5.255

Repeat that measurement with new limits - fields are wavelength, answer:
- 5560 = 5.311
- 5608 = 5.695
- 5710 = 5.077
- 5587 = 4.913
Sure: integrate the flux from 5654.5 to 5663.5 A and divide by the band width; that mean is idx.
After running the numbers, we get 5.53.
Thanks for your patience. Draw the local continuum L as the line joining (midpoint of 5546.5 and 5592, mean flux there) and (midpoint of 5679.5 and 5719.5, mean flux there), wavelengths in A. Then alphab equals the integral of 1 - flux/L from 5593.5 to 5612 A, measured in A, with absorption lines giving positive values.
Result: -0.6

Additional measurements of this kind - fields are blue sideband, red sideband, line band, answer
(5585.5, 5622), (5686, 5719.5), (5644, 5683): -1.4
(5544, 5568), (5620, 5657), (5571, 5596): 1.5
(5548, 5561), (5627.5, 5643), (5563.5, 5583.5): 1.6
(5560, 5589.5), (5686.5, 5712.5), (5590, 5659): -3.9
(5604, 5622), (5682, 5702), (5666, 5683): -0.3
